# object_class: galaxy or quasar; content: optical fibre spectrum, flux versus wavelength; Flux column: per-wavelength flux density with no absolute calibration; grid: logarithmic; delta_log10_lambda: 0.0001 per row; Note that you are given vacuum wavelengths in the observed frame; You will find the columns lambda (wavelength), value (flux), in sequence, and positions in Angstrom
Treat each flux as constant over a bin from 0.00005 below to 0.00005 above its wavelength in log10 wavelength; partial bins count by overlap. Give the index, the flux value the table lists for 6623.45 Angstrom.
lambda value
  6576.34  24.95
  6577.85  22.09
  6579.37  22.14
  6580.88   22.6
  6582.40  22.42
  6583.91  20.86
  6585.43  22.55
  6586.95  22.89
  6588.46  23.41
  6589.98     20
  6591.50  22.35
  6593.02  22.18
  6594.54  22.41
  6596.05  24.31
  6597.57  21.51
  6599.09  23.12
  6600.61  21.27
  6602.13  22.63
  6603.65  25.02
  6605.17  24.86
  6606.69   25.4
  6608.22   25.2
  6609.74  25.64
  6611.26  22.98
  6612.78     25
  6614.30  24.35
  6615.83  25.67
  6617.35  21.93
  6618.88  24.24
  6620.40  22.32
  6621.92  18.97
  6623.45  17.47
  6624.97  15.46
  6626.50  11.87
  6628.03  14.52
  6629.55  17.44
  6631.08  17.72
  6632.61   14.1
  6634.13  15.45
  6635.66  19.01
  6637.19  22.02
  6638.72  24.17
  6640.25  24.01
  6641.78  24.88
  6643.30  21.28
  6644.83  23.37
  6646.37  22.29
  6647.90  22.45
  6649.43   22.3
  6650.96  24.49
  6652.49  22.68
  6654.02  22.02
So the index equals 17.47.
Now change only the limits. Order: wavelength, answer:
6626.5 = 11.87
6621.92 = 18.97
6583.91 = 20.86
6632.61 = 14.1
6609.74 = 25.64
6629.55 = 17.44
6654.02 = 22.02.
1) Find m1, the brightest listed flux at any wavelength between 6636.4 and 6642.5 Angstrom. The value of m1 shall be 24.88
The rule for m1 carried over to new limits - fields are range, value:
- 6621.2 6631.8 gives 18.97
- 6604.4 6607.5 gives 25.4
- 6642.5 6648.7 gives 23.37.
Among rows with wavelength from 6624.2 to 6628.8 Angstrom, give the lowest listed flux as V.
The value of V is 11.87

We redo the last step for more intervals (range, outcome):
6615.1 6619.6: 21.93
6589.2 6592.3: 20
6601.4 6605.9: 22.63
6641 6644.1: 21.28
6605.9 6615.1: 22.98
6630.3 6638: 14.1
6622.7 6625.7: 15.46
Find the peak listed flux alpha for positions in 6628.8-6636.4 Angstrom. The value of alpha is 19.01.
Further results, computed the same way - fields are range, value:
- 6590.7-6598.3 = 24.31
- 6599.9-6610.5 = 25.64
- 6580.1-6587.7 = 22.89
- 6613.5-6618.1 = 25.67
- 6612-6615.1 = 25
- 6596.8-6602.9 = 23.12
